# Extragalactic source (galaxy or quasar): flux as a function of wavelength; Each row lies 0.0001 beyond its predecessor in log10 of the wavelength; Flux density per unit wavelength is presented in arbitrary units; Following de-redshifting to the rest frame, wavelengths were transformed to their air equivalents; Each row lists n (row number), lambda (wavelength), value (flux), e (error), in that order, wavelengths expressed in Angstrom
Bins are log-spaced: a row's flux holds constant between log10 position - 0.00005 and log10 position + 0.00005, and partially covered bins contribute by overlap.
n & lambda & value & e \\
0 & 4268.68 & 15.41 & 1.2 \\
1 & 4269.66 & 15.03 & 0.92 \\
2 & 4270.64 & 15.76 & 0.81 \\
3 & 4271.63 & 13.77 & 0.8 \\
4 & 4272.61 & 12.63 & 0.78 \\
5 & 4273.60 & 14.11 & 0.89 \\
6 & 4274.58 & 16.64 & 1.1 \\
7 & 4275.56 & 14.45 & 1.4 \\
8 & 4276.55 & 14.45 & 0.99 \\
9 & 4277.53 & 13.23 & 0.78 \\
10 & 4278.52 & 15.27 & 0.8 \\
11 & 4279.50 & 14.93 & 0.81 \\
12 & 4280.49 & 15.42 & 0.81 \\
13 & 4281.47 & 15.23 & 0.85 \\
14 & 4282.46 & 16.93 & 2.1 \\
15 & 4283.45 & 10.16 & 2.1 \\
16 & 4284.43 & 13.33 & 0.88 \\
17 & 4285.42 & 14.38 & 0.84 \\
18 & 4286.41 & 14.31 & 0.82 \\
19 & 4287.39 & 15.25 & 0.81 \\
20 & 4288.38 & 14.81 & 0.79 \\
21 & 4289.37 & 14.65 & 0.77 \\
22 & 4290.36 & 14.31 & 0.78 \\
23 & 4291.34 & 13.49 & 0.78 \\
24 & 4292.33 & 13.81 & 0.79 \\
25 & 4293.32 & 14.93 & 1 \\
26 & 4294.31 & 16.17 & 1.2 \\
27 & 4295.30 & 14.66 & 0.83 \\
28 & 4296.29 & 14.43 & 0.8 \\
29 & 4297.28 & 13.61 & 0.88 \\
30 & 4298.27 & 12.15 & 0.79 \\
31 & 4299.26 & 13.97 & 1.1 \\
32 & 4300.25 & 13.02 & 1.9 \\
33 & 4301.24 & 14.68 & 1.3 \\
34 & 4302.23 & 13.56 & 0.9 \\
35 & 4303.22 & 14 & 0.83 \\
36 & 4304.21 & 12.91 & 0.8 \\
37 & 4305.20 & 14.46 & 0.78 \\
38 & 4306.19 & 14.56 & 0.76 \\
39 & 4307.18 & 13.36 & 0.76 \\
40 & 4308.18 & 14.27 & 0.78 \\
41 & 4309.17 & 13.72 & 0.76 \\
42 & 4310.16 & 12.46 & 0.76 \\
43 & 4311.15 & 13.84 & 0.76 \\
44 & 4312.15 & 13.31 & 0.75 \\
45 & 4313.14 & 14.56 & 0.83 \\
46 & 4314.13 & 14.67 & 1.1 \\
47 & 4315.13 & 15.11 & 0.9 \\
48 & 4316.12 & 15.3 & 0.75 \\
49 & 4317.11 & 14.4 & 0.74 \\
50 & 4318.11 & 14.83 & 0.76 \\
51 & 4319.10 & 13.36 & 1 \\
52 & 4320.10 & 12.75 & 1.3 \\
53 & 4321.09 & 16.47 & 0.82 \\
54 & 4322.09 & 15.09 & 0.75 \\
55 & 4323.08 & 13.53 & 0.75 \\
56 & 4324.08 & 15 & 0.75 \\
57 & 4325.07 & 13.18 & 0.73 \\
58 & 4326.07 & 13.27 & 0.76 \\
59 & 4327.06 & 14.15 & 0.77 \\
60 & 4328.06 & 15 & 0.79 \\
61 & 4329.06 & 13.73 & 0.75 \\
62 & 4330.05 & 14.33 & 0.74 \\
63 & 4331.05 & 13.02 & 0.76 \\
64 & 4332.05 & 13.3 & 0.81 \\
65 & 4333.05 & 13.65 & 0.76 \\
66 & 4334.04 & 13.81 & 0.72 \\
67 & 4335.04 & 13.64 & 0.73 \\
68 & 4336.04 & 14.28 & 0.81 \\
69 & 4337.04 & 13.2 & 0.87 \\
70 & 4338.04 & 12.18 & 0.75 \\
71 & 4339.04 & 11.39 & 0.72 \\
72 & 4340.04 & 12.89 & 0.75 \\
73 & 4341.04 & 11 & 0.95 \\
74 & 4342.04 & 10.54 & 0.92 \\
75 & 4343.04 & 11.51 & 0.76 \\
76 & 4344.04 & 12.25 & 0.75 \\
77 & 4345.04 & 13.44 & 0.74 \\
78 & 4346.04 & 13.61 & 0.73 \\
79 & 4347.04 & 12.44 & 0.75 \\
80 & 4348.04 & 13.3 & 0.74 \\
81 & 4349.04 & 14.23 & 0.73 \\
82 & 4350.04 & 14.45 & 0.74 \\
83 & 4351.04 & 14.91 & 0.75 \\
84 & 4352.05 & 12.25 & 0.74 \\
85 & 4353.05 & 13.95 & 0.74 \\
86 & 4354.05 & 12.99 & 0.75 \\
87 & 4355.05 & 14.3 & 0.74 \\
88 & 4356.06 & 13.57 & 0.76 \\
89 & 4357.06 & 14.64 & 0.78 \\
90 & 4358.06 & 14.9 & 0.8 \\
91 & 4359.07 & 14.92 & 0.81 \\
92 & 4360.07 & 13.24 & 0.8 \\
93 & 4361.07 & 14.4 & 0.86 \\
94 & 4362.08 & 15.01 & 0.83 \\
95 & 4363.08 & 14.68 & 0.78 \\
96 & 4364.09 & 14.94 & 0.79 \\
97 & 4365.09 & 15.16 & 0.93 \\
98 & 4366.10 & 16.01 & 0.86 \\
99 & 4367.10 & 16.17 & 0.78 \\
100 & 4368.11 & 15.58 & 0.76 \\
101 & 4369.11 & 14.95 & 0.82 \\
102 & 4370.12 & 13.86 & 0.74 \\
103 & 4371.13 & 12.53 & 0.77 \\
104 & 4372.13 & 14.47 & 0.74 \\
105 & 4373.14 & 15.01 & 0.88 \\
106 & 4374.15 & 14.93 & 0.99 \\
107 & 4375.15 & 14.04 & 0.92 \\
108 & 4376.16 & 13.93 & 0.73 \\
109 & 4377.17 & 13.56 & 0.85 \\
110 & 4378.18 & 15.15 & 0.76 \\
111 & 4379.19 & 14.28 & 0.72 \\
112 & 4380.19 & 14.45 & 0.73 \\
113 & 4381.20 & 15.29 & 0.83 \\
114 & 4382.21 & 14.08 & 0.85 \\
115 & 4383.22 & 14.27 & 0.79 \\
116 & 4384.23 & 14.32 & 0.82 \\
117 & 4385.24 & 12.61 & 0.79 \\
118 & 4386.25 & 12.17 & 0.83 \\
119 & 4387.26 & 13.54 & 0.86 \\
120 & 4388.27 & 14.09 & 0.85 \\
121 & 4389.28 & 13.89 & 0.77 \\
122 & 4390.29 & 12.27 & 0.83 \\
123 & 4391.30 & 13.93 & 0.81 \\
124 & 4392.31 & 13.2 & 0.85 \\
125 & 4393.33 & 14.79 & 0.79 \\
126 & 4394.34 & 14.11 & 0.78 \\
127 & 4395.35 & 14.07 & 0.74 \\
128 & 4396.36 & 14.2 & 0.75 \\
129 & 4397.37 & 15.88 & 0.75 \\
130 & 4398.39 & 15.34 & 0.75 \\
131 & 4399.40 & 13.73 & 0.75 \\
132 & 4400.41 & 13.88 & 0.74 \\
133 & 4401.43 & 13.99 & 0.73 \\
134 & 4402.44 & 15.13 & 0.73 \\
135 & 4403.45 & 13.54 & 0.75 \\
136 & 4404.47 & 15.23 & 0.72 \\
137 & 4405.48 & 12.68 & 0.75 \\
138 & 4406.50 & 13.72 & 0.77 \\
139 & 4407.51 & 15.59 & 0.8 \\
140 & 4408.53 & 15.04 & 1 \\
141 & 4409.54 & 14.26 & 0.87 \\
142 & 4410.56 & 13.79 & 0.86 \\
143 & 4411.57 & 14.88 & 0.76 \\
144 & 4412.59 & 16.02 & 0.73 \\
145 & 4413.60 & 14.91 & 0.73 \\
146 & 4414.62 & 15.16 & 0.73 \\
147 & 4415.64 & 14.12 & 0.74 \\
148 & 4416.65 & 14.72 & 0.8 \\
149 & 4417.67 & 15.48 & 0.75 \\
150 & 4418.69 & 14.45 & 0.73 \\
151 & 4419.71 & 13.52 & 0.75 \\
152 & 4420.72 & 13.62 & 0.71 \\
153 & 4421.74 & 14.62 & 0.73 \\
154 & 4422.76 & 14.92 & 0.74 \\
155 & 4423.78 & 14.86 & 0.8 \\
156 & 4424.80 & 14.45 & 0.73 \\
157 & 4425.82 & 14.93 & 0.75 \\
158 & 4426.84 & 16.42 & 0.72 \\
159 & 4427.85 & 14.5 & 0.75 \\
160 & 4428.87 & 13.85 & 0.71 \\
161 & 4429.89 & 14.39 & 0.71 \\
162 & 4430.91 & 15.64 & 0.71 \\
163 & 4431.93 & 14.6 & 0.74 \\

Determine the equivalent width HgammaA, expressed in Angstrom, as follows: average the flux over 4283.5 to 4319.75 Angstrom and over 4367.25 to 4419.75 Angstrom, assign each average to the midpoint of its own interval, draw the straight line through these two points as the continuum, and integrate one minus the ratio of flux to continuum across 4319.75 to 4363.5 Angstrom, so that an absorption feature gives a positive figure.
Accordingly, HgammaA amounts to 1.8 Angstrom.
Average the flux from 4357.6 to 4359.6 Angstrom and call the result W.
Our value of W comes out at 14.9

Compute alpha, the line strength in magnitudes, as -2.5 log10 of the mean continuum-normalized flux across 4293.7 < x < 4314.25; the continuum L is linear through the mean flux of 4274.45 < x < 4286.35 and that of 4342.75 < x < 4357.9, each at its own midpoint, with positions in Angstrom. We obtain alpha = 0.02 mag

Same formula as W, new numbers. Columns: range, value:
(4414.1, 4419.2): 14.8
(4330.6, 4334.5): 13.5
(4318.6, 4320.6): 13.1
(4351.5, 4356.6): 13.4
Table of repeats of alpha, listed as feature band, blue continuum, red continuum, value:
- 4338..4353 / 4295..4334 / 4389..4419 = 0.11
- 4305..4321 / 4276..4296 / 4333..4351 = -0.03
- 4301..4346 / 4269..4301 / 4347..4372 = 0.06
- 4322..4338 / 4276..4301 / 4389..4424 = 0.04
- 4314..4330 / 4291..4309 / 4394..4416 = -0.02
